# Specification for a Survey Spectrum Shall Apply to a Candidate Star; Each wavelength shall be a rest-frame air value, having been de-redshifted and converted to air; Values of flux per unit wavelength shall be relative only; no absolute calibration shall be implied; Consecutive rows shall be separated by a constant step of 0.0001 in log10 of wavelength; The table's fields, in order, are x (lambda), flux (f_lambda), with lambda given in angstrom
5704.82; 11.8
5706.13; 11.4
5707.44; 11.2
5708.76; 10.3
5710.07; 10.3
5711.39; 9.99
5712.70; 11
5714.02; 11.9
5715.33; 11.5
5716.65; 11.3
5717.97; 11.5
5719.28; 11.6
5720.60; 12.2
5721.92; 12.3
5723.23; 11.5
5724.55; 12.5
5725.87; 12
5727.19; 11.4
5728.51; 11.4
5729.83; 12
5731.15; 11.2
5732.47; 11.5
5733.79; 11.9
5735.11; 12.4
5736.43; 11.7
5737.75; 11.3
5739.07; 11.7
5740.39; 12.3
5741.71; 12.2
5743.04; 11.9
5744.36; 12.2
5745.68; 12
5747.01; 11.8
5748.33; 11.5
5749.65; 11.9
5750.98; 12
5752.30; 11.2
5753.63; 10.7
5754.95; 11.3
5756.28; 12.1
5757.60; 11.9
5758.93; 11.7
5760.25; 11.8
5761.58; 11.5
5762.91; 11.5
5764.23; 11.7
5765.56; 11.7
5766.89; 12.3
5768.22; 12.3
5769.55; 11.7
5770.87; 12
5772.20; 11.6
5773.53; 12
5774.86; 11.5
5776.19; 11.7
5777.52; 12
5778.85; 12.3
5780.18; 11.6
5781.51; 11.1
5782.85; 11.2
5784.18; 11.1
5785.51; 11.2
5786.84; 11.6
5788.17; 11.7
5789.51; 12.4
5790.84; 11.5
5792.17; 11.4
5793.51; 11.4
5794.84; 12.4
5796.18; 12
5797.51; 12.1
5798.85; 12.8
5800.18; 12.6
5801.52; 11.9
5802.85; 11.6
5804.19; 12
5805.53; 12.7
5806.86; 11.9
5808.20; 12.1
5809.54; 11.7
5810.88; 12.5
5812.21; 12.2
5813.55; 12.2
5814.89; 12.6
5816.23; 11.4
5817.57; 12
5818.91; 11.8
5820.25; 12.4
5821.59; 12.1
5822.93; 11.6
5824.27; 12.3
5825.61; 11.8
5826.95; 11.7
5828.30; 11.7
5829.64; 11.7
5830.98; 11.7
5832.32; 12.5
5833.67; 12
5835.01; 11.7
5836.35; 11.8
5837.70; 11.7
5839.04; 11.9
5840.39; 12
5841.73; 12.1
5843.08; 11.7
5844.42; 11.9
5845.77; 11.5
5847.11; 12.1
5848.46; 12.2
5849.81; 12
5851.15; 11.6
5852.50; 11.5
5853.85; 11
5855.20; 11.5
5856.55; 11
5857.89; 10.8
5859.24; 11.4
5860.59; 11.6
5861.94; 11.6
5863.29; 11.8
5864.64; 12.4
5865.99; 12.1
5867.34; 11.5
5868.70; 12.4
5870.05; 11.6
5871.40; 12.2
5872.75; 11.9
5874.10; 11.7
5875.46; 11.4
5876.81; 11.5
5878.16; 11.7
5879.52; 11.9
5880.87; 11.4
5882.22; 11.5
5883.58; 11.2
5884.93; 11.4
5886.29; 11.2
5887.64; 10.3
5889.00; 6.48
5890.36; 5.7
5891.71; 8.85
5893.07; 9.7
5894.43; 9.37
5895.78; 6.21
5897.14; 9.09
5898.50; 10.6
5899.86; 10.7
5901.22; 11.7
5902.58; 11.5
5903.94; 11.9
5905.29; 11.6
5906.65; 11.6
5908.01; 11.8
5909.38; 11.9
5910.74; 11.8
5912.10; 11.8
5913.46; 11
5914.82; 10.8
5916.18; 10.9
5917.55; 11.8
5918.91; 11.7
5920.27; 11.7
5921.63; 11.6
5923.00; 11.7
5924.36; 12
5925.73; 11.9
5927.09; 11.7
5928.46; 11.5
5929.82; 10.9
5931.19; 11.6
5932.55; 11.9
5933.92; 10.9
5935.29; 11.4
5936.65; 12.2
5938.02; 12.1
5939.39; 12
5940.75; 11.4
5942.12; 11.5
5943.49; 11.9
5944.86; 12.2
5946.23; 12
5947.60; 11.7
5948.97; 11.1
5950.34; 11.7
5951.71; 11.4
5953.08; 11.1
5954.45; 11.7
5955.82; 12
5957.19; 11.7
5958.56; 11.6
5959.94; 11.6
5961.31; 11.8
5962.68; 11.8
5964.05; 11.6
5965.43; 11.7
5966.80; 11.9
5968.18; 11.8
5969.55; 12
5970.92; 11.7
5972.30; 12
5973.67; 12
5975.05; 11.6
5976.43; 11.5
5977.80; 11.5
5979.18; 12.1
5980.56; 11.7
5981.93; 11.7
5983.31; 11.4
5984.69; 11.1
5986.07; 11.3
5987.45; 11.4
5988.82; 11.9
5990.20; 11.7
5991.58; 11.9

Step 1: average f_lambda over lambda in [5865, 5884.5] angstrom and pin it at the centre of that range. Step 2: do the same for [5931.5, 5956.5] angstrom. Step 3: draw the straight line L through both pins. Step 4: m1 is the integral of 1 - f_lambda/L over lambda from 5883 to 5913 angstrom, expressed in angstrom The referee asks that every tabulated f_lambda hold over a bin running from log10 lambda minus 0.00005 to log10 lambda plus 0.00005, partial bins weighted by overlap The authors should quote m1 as 3.6 angstrom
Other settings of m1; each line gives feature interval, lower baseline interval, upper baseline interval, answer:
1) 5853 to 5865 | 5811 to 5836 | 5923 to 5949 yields 0.46 angstrom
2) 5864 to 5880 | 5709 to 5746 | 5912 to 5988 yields -0.30 angstrom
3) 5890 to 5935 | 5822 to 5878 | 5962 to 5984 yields 3.14 angstrom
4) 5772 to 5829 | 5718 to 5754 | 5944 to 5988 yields -0.67 angstrom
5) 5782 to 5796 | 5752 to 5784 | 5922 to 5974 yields 0.10 angstrom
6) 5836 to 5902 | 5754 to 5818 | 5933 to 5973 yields 4.04 angstrom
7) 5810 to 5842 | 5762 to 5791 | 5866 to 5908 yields -2.02 angstrom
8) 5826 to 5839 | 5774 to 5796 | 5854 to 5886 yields -0.24 angstrom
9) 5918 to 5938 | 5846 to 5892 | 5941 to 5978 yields -0.18 angstrom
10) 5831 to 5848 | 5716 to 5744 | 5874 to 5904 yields -1.86 angstrom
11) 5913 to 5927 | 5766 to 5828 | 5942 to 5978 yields 0.28 angstrom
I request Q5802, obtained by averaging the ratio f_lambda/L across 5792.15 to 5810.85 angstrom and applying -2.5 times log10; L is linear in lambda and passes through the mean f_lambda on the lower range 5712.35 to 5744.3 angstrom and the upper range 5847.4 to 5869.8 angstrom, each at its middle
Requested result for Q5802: -0.03 mag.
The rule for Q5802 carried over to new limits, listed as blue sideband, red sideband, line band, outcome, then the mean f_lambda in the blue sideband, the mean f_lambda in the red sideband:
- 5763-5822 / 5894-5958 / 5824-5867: -0.01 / 11.9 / 11.4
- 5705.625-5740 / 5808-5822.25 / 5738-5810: 0.00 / 11.5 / 12.1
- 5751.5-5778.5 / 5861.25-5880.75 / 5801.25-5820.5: -0.03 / 11.7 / 11.8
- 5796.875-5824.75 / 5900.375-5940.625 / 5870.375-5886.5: 0.02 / 12.1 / 11.6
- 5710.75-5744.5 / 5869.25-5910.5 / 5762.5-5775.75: -0.04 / 11.7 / 10.7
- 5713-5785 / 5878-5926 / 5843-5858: -0.05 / 11.7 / 10.8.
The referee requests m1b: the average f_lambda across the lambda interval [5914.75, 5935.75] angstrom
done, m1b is 11.5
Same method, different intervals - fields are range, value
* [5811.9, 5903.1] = 11.3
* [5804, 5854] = 11.9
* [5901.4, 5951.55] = 11.6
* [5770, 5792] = 11.7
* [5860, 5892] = 11.1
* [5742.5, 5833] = 11.9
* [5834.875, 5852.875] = 11.8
